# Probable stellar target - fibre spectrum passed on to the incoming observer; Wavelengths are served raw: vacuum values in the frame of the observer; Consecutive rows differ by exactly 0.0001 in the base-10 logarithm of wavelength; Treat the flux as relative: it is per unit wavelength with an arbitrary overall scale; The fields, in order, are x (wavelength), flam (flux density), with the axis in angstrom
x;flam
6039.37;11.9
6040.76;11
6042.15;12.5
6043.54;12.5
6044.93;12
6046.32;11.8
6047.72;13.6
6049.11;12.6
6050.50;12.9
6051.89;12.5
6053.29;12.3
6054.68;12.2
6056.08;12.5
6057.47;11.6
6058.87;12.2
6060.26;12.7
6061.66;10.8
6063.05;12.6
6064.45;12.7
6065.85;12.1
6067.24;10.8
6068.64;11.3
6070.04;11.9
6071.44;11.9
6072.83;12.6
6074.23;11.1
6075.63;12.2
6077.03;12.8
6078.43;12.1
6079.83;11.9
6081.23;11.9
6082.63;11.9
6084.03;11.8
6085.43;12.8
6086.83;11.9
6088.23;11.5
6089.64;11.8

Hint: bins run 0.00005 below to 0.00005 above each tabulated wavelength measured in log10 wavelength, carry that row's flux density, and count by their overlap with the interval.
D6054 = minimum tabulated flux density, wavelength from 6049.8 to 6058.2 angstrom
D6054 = 11.6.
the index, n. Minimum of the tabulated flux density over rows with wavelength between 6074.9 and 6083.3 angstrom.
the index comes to 11.9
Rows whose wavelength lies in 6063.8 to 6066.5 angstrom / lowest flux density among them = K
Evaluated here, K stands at 12.1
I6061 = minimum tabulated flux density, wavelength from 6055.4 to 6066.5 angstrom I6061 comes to 10.8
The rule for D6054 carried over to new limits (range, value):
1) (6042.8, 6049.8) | 11.8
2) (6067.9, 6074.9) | 11.1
